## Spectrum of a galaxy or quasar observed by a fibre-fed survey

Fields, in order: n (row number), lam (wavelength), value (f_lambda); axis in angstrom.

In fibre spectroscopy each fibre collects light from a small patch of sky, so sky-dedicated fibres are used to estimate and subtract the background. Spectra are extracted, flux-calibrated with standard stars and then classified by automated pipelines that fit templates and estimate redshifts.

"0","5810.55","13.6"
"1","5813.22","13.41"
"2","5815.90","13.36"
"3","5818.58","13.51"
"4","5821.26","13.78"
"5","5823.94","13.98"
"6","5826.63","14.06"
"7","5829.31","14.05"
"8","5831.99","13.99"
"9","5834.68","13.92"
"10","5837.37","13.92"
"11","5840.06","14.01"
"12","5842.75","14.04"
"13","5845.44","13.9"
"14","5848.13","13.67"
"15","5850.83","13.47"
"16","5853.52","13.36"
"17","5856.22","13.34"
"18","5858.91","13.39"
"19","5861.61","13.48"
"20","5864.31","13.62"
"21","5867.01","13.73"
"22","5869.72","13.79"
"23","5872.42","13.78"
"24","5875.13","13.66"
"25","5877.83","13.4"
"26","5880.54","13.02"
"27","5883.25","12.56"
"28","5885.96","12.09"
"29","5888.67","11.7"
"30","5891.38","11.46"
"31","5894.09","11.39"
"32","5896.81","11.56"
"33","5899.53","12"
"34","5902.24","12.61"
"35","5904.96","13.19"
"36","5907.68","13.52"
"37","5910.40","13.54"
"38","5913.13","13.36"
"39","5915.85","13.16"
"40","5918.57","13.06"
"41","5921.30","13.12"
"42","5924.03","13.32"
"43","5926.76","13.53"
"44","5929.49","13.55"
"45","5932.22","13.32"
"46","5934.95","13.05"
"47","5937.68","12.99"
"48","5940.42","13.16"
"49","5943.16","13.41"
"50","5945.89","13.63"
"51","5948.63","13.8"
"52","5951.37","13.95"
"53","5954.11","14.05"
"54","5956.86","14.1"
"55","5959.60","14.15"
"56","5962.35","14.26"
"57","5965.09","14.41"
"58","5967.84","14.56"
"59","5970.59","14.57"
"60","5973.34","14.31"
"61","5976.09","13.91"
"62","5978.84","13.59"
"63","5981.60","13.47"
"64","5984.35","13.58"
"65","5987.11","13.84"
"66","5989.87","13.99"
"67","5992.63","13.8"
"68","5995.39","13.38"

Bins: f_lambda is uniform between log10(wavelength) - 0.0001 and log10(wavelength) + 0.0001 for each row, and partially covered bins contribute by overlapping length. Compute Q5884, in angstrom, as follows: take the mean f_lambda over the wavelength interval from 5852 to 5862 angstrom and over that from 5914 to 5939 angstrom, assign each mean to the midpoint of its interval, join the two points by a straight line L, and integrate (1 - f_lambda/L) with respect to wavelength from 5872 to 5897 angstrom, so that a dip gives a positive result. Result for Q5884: 1.7 angstrom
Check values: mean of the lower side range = 13.4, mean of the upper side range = 13.2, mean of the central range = 12.5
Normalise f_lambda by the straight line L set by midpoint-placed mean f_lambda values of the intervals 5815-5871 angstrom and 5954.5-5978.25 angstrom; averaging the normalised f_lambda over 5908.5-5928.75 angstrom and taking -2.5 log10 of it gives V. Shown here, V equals 0.06 mag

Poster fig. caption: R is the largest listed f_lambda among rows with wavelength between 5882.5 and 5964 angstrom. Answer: 14.26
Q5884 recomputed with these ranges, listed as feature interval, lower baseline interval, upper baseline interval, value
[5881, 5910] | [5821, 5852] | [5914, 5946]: 2.6 angstrom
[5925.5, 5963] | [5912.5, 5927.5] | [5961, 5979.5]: 0.3 angstrom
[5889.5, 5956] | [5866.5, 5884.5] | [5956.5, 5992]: 3.1 angstrom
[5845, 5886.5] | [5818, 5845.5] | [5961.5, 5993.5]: 1.6 angstrom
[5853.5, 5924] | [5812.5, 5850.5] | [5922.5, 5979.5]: 4.4 angstrom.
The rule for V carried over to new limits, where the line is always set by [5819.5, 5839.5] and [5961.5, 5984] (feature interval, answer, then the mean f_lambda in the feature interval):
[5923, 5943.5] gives 0.06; 13.3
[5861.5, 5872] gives 0.02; 13.7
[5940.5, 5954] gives 0.03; 13.7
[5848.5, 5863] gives 0.04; 13.4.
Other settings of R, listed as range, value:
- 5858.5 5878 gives 13.79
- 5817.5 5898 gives 14.06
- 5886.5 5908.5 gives 13.52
